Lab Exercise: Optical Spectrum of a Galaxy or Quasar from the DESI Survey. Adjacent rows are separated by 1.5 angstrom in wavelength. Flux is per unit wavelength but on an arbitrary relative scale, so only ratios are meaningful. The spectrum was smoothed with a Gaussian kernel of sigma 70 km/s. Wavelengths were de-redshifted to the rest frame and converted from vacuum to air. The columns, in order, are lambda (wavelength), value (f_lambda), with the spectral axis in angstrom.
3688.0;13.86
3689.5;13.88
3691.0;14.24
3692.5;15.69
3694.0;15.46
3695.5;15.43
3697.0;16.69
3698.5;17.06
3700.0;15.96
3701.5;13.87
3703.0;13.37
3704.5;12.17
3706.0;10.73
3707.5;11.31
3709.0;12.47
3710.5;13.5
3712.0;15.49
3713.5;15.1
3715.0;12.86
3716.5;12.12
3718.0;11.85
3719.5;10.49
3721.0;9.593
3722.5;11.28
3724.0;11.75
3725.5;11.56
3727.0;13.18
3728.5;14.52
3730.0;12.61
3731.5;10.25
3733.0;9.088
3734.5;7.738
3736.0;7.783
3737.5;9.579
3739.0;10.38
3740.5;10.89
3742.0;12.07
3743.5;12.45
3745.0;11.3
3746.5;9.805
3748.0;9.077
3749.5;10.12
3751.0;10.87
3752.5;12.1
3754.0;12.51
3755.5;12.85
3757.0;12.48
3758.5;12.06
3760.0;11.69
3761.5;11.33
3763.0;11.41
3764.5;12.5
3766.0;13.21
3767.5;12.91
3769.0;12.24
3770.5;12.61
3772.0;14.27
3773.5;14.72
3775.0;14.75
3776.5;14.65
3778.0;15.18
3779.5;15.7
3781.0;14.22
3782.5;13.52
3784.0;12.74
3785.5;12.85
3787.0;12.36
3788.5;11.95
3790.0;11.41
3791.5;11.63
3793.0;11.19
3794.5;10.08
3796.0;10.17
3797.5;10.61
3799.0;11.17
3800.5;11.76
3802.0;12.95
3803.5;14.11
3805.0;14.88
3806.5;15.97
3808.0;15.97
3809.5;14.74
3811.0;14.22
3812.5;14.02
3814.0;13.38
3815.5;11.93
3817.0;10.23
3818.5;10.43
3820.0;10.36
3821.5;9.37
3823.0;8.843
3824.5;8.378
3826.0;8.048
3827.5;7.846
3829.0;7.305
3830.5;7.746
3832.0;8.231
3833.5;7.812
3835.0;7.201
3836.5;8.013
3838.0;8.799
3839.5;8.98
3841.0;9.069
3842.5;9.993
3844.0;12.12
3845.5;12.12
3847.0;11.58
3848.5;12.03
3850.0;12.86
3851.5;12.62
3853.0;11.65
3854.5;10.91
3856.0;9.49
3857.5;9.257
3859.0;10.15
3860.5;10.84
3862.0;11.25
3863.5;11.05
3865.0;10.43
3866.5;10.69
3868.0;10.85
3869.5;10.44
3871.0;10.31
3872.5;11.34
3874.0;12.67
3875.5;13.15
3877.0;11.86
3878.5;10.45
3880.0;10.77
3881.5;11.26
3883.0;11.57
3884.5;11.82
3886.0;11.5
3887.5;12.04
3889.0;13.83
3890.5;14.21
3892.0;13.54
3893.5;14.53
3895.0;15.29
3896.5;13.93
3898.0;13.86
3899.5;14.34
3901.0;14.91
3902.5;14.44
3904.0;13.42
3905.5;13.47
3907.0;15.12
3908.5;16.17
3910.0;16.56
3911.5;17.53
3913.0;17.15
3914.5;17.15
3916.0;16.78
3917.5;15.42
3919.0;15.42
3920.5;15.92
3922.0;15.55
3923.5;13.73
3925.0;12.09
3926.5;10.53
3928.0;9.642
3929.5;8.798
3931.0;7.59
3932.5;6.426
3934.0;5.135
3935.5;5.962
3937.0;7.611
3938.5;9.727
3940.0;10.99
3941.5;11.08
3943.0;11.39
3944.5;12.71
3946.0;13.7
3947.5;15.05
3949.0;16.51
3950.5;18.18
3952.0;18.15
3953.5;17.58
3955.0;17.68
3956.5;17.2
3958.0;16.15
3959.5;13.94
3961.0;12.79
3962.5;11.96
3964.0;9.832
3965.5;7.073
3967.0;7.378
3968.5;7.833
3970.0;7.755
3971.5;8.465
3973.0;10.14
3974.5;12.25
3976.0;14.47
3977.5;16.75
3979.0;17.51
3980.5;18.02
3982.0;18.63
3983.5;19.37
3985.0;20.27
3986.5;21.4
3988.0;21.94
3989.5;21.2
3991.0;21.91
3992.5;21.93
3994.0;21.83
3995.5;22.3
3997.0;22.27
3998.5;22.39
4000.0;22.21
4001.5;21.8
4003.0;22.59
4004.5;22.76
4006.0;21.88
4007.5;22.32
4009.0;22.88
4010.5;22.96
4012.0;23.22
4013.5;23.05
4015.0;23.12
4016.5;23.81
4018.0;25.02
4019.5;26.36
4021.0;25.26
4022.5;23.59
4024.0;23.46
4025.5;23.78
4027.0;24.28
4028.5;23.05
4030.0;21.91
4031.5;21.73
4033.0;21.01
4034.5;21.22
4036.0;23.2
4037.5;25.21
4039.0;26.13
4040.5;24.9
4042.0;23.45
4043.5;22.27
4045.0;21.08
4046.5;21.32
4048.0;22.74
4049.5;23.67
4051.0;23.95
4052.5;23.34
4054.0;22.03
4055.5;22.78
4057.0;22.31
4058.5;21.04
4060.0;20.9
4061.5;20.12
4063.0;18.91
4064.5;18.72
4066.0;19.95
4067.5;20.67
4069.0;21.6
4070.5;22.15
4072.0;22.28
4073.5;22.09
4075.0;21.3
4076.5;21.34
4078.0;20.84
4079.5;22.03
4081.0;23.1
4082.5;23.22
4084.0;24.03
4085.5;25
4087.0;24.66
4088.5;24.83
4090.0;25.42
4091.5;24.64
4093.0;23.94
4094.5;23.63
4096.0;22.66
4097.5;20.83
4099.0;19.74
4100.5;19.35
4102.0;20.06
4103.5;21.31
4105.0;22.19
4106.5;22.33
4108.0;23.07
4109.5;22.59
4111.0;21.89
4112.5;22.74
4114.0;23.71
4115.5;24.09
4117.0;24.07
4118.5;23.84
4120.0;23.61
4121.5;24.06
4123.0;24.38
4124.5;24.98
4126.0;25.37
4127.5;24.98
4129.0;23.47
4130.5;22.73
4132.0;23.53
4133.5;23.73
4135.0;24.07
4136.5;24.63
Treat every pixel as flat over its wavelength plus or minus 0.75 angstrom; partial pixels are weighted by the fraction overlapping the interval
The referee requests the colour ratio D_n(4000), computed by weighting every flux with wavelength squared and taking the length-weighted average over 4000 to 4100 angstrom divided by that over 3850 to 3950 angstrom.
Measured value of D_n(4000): 1.98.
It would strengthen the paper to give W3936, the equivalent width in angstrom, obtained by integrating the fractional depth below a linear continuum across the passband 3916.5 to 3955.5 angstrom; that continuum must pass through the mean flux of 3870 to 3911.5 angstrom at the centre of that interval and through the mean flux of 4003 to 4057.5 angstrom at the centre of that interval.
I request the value 9.69 angstrom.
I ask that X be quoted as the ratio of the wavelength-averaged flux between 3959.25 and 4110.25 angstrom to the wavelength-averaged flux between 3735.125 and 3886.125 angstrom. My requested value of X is 1.8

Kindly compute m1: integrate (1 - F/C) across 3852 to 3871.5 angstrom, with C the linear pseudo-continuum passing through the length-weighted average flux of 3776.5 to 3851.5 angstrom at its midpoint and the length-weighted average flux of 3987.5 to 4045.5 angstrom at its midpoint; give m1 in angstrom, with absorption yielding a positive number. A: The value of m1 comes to 4.9 angstrom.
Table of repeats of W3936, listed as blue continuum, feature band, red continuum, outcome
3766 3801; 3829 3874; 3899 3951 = 9.1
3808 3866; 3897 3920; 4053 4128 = -2.7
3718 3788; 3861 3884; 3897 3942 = 2.5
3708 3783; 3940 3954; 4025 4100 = 3.0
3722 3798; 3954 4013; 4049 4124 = 5.0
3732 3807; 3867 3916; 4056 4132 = 7.9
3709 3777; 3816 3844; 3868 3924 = 8.9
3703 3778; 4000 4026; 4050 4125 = -4.1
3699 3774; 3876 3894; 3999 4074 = 5.2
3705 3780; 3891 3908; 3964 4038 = 2.6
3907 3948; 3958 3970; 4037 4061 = 4.0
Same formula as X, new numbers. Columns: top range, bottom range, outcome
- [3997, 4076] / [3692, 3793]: 1.81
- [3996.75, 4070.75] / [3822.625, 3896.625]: 2.09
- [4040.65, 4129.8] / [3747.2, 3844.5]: 1.94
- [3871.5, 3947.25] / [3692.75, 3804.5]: 1.03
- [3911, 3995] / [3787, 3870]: 1.29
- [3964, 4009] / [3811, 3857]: 1.76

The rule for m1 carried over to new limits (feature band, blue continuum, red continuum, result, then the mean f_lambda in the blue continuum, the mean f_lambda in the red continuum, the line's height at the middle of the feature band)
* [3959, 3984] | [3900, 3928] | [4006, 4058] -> 8.58 angstrom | 14.9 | 23.2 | 19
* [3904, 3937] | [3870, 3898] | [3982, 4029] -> 5.26 angstrom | 12.5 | 22.6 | 15.5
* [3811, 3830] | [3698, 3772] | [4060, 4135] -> 5.63 angstrom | 11.9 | 22.6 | 14.5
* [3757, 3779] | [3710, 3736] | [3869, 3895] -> -2.22 angstrom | 11.8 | 12.2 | 11.9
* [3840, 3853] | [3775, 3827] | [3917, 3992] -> 1.22 angstrom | 12.3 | 13.6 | 12.7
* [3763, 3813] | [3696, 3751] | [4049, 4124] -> 2.32 angstrom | 11.9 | 22.4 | 13.8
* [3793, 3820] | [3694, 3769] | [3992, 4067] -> 3.89 angstrom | 12.1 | 22.6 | 14.8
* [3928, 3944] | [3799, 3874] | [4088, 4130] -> 7.06 angstrom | 10.9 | 23.1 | 15.4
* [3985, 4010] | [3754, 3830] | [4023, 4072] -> -2.13 angstrom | 12.3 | 22.3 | 20.3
